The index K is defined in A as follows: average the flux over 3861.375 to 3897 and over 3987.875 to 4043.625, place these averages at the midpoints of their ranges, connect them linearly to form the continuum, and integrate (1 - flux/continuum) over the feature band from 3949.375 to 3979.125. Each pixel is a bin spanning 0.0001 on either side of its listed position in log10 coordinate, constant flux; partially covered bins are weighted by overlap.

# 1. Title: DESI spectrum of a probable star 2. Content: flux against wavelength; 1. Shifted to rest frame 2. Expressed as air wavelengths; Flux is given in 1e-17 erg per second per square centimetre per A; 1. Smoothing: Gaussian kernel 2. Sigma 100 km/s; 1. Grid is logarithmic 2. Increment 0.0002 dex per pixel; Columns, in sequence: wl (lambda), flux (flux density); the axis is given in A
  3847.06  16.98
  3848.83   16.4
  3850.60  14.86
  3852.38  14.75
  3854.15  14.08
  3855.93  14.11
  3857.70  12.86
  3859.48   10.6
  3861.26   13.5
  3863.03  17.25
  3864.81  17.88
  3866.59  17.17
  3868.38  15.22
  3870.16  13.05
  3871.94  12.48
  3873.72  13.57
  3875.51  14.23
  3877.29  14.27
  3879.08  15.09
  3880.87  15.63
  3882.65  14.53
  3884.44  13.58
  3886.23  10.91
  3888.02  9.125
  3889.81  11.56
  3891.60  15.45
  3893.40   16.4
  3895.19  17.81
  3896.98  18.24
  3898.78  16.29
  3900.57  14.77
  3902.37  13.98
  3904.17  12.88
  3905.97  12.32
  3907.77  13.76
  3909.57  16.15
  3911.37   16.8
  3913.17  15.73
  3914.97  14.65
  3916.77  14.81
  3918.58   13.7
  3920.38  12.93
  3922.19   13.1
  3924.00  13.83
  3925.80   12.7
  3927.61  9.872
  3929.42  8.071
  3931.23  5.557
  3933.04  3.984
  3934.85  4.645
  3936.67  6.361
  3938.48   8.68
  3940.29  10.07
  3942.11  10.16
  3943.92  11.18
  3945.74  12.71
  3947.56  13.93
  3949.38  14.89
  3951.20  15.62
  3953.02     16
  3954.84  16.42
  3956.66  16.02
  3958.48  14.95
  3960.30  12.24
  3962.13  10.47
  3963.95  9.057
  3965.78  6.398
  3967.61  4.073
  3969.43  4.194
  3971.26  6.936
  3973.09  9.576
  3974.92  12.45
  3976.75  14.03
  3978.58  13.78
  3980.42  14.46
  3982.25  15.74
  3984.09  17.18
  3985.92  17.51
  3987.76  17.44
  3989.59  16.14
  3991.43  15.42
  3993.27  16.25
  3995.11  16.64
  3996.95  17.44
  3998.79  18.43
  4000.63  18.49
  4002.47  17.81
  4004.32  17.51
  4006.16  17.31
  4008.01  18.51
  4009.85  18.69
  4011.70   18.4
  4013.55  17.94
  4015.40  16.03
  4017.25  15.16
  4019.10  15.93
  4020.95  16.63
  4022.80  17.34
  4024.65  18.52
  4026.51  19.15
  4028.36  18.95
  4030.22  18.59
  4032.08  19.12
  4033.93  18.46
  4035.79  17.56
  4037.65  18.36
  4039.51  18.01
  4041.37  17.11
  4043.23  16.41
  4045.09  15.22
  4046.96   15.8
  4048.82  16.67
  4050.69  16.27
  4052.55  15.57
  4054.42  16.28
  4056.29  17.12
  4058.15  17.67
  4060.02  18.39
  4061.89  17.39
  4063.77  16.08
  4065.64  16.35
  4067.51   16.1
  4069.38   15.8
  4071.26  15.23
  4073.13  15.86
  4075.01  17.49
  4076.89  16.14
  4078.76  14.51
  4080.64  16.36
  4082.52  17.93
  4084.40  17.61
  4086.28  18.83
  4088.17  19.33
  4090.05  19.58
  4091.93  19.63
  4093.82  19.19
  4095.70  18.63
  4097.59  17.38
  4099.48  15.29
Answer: 8.9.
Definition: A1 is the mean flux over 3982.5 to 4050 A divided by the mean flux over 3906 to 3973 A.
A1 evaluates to 1.53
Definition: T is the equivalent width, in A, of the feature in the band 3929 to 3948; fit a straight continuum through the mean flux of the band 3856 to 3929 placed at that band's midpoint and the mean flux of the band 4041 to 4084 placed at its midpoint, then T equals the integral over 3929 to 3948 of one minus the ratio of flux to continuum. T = 8.0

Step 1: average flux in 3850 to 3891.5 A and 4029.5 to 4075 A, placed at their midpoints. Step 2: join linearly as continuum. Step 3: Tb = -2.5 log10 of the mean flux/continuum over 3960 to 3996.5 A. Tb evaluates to 0.24 mag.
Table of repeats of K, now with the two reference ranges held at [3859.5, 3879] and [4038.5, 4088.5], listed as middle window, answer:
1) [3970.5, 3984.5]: 2.5 A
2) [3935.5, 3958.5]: 4.2 A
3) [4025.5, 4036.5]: -1.5 A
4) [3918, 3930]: 2.5 A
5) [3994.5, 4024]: -2.3 A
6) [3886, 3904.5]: 0.6 A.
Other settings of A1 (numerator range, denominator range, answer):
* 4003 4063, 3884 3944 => 1.41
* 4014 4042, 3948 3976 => 1.56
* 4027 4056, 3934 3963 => 1.42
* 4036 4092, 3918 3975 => 1.60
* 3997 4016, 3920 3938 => 2.00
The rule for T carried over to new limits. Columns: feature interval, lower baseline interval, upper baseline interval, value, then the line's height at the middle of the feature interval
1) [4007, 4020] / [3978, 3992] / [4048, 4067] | -0.7 A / 16.3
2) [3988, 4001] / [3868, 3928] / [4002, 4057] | -0.4 A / 16.5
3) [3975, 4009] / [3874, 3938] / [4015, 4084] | -2.7 A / 15.3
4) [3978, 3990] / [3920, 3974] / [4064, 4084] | -3.9 A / 12.1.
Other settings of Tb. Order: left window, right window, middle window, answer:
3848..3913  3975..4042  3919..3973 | 0.44 mag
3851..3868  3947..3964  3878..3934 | 0.09 mag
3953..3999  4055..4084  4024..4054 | -0.13 mag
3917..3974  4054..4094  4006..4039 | -0.22 mag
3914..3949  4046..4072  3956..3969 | 0.18 mag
